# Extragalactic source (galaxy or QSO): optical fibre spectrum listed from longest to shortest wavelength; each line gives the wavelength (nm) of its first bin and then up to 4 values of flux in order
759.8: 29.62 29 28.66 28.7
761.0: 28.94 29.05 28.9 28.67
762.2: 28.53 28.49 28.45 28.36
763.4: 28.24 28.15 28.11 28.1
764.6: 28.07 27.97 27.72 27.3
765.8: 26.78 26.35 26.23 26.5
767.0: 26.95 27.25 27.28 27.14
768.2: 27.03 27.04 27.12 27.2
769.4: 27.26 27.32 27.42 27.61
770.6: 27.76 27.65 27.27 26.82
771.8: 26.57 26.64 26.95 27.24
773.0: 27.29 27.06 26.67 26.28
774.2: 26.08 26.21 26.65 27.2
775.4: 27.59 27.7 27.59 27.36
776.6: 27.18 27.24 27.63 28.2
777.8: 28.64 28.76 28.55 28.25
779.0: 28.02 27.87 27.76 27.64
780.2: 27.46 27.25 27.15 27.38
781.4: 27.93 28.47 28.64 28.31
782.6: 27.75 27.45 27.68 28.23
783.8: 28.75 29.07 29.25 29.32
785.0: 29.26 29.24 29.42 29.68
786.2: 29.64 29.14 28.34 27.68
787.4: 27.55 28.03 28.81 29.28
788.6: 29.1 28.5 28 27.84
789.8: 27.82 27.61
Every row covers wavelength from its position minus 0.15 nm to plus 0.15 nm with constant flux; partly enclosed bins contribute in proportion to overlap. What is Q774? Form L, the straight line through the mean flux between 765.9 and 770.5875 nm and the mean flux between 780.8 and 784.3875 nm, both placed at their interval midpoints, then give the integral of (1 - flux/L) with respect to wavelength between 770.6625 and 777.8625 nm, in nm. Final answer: 0.10 nm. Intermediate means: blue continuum 27.1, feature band 27.1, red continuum 28.2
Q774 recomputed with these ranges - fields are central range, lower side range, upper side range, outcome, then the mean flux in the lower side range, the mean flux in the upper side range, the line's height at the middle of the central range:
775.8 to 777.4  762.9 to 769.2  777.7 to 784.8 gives 0.027 nm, 27.4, 28.1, 27.9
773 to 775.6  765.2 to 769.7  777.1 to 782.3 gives 0.074 nm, 27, 28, 27.6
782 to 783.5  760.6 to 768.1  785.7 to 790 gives 0.024 nm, 27.8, 28.5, 28.4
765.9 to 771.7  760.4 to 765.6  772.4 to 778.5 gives 0.161 nm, 28.4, 27.3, 27.9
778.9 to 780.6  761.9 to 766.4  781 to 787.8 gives 0.043 nm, 27.9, 28.5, 28.4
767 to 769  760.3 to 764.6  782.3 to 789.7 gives 0.098 nm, 28.5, 28.6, 28.5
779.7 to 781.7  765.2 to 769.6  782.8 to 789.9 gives 0.043 nm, 27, 28.6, 28.1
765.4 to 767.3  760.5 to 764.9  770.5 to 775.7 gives 0.083 nm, 28.5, 27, 27.9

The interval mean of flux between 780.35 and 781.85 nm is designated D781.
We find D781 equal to 27.6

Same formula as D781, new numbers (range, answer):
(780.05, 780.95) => 27.3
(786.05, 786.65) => 29.4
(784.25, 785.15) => 29.3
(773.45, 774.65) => 26.3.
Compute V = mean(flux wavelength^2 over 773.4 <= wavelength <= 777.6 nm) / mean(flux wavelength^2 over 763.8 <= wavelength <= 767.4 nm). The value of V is 1.02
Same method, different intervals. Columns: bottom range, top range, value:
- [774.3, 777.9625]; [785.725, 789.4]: 1.08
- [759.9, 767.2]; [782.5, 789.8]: 1.08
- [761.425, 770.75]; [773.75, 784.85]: 1.04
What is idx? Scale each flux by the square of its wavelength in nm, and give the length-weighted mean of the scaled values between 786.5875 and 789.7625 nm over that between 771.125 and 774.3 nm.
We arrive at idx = 1.10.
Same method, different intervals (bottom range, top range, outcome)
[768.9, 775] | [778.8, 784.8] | 1.07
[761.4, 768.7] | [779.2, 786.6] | 1.08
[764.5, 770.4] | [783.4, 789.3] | 1.11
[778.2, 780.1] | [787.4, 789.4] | 1.04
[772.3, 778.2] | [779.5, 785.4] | 1.05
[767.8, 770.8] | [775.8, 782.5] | 1.05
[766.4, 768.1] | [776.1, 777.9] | 1.05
